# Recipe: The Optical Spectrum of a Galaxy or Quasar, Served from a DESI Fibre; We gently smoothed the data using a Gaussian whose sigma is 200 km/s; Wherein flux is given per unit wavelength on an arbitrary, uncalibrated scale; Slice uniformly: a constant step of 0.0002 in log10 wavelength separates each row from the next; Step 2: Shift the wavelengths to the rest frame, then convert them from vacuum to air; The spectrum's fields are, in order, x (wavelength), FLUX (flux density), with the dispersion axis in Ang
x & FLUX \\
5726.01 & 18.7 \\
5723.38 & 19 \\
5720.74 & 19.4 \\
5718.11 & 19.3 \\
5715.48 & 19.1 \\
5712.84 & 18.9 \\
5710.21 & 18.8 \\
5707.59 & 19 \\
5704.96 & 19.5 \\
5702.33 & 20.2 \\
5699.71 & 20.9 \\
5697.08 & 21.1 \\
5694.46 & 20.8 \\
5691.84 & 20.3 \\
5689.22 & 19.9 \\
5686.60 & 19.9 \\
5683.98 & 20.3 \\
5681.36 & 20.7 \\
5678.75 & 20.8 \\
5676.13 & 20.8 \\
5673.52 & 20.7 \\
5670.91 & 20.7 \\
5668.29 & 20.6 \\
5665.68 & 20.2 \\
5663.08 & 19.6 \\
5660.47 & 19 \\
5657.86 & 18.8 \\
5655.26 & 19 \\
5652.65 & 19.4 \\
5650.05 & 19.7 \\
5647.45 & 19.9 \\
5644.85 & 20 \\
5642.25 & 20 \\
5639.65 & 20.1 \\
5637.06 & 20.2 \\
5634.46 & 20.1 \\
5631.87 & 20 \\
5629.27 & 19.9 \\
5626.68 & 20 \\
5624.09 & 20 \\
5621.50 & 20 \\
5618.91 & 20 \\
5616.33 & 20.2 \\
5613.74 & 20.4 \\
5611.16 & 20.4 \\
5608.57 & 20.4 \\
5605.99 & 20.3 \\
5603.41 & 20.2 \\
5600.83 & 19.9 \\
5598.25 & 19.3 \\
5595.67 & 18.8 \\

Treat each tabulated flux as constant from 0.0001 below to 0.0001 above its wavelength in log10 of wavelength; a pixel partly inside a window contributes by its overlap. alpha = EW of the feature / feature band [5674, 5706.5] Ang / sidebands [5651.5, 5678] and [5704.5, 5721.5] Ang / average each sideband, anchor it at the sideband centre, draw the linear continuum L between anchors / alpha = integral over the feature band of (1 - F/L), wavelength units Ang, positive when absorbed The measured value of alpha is -1.6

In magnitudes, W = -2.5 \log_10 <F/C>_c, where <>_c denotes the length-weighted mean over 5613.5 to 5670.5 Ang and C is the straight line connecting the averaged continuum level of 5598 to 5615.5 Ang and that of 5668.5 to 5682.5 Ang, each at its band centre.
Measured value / 0.032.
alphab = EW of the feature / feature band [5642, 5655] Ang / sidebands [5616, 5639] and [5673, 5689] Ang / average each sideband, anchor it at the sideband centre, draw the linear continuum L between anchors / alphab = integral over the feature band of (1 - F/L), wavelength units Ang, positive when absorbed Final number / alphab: 0.3 Ang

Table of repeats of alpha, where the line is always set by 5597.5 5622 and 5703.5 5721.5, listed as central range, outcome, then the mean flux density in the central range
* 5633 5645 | -0.1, 20.1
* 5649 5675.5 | -0.2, 19.8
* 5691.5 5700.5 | -0.7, 20.8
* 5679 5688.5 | -0.4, 20.3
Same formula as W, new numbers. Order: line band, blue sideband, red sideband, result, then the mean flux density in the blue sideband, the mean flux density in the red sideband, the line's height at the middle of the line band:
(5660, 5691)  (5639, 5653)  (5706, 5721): -0.04 mag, 19.9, 19.1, 19.5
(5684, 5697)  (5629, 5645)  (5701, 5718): -0.05 mag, 20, 19.3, 19.5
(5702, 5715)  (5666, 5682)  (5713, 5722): 0.02 mag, 20.7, 19.2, 19.5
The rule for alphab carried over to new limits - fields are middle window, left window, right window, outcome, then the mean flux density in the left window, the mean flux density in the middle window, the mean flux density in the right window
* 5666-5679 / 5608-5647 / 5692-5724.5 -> -0.5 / 20.1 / 20.7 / 19.7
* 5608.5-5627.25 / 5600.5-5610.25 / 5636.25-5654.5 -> 0.0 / 20.2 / 20.2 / 19.9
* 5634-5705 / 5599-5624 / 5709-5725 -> -2.0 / 20.2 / 20.1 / 19.1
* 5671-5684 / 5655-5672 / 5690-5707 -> -0.5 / 19.7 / 20.7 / 20.4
